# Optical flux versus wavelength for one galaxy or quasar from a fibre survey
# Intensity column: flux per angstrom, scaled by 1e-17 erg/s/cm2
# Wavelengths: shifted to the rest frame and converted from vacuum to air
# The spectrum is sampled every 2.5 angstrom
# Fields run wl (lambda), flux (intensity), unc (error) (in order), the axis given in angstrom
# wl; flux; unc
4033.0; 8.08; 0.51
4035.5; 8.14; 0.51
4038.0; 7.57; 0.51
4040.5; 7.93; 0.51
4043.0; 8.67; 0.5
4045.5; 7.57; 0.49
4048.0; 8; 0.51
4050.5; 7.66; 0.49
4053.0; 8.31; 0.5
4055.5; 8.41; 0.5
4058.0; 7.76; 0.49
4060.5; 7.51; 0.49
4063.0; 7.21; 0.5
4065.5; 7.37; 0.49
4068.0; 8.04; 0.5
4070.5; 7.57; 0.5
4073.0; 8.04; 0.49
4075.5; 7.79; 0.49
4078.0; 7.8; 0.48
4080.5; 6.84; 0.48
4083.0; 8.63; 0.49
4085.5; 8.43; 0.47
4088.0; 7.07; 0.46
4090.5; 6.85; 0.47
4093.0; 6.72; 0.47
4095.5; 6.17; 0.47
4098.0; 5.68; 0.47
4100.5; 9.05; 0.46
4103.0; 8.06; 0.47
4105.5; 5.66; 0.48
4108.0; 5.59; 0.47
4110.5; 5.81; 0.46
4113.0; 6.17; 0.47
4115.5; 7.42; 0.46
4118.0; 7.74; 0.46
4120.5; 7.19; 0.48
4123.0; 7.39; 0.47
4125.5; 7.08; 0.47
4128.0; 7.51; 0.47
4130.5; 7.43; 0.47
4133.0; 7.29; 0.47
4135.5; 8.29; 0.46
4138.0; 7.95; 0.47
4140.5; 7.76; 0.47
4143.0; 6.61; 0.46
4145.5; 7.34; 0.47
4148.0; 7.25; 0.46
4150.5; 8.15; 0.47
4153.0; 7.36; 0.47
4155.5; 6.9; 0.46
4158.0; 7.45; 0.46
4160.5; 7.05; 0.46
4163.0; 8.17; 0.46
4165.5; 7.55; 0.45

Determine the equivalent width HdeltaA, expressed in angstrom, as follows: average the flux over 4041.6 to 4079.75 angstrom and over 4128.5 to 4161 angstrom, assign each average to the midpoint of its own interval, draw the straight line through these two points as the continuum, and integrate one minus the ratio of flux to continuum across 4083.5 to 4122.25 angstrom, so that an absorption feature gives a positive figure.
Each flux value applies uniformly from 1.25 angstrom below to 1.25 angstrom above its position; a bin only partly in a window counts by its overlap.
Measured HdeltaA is 3.5 angstrom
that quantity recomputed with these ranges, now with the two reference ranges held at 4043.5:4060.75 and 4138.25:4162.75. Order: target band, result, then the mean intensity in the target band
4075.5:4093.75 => 0.6 angstrom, 7.52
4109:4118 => 1.2 angstrom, 6.62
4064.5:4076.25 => 0.1 angstrom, 7.77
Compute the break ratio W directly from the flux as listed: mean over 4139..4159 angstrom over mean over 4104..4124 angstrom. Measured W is 1.1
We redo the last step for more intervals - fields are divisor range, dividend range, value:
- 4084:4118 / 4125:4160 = 1.09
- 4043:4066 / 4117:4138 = 0.96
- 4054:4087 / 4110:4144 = 0.94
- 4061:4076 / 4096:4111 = 0.87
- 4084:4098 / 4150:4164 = 1.07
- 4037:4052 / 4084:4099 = 0.87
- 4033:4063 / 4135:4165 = 0.95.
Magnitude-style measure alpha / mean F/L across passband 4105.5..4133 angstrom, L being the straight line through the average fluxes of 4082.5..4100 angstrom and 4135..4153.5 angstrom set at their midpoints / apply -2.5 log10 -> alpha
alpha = 0.07 mag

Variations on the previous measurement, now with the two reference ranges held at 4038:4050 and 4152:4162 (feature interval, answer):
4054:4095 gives 0.02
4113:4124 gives 0.03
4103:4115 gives 0.22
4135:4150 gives -0.03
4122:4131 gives 0.01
